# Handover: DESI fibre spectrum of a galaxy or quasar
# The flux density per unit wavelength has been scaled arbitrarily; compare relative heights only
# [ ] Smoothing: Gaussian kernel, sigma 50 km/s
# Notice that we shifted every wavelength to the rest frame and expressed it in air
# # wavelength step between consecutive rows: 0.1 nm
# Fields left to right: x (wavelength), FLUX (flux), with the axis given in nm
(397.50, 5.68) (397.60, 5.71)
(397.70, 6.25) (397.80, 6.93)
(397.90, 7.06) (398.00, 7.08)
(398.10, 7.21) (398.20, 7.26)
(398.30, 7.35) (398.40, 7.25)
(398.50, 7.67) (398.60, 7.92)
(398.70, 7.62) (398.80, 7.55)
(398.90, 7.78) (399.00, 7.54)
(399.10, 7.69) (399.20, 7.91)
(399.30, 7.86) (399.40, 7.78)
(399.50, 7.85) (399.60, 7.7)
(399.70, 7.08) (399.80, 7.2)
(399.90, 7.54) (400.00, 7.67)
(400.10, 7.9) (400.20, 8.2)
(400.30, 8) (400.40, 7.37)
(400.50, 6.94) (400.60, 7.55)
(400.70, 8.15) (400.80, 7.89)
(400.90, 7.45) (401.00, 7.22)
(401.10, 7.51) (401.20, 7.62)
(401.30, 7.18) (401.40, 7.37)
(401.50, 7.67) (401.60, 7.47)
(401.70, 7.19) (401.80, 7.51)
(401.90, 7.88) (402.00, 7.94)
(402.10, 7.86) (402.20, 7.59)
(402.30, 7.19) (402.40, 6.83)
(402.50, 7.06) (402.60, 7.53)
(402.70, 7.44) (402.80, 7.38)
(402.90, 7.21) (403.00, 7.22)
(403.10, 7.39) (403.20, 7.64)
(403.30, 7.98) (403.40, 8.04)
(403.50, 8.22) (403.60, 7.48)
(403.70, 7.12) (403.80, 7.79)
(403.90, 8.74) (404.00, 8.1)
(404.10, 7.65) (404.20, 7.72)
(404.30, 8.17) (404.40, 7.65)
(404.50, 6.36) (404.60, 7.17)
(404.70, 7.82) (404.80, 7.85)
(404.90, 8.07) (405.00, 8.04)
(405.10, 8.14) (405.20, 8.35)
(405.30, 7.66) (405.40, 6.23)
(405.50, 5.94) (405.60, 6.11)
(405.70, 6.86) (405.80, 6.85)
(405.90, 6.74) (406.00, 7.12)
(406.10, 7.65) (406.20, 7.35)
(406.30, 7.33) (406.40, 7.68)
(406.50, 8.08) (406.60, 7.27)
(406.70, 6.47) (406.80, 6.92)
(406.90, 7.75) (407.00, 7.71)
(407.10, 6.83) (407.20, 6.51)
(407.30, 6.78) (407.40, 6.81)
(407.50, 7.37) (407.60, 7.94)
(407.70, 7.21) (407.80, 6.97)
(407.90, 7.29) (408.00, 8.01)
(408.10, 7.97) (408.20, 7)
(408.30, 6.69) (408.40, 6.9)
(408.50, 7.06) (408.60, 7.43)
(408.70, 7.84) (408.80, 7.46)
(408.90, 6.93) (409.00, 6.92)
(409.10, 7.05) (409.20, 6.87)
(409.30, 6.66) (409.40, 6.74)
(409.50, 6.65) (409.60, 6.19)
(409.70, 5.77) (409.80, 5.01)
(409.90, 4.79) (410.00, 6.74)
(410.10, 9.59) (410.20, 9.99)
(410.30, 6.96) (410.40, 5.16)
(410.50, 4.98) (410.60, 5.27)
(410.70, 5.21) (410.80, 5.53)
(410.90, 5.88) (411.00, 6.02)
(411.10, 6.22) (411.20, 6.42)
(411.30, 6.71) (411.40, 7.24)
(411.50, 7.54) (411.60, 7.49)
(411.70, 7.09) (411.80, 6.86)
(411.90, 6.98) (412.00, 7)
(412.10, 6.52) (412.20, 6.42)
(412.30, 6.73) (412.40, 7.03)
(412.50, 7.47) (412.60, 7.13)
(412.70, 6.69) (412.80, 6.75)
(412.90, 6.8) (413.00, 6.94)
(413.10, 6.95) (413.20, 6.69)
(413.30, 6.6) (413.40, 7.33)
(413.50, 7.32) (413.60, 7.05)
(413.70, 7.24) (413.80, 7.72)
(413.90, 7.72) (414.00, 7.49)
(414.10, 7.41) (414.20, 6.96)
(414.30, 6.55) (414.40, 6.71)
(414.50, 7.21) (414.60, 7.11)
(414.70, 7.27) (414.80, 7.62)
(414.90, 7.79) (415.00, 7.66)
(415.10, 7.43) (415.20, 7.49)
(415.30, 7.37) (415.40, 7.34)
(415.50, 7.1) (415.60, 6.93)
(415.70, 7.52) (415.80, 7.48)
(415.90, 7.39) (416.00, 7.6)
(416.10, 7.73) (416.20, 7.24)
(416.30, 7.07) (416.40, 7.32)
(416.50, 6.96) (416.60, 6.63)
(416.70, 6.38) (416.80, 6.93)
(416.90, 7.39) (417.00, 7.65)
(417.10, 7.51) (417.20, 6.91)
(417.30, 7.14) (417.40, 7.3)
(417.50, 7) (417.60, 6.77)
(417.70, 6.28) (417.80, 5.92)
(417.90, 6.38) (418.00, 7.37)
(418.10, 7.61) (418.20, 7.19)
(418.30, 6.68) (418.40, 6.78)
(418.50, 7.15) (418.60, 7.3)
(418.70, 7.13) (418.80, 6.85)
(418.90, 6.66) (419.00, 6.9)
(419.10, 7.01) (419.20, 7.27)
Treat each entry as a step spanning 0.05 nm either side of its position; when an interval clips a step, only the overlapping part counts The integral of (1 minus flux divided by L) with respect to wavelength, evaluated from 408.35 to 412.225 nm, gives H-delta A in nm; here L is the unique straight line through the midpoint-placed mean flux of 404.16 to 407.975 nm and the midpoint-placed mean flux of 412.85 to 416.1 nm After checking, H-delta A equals 0.319 nm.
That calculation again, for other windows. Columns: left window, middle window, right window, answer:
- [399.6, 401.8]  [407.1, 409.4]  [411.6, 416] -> 0.050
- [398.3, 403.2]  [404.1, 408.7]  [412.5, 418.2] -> 0.060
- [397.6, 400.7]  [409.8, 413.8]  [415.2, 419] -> 0.253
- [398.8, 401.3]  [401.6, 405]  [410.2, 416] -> -0.067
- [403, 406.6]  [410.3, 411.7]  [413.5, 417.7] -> 0.221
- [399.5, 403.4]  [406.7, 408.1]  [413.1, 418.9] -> 0.025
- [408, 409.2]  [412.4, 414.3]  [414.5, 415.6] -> 0.061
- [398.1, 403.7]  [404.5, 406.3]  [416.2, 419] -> 0.034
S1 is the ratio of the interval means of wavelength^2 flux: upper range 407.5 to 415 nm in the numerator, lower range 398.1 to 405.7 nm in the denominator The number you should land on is 1.0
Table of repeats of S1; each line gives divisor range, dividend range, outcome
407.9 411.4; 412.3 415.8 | 1.10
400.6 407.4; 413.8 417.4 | 1.03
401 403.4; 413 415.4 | 1.03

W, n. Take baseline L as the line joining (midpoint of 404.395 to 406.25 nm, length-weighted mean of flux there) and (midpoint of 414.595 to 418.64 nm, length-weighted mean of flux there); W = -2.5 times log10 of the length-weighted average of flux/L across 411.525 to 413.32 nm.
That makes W 0.04 mag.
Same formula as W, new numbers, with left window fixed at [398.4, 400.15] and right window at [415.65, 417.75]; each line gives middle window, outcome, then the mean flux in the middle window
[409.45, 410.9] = 0.17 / 6.26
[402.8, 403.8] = -0.01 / 7.59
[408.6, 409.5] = 0.05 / 7.06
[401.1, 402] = 0.01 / 7.51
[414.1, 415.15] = 0.00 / 7.24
